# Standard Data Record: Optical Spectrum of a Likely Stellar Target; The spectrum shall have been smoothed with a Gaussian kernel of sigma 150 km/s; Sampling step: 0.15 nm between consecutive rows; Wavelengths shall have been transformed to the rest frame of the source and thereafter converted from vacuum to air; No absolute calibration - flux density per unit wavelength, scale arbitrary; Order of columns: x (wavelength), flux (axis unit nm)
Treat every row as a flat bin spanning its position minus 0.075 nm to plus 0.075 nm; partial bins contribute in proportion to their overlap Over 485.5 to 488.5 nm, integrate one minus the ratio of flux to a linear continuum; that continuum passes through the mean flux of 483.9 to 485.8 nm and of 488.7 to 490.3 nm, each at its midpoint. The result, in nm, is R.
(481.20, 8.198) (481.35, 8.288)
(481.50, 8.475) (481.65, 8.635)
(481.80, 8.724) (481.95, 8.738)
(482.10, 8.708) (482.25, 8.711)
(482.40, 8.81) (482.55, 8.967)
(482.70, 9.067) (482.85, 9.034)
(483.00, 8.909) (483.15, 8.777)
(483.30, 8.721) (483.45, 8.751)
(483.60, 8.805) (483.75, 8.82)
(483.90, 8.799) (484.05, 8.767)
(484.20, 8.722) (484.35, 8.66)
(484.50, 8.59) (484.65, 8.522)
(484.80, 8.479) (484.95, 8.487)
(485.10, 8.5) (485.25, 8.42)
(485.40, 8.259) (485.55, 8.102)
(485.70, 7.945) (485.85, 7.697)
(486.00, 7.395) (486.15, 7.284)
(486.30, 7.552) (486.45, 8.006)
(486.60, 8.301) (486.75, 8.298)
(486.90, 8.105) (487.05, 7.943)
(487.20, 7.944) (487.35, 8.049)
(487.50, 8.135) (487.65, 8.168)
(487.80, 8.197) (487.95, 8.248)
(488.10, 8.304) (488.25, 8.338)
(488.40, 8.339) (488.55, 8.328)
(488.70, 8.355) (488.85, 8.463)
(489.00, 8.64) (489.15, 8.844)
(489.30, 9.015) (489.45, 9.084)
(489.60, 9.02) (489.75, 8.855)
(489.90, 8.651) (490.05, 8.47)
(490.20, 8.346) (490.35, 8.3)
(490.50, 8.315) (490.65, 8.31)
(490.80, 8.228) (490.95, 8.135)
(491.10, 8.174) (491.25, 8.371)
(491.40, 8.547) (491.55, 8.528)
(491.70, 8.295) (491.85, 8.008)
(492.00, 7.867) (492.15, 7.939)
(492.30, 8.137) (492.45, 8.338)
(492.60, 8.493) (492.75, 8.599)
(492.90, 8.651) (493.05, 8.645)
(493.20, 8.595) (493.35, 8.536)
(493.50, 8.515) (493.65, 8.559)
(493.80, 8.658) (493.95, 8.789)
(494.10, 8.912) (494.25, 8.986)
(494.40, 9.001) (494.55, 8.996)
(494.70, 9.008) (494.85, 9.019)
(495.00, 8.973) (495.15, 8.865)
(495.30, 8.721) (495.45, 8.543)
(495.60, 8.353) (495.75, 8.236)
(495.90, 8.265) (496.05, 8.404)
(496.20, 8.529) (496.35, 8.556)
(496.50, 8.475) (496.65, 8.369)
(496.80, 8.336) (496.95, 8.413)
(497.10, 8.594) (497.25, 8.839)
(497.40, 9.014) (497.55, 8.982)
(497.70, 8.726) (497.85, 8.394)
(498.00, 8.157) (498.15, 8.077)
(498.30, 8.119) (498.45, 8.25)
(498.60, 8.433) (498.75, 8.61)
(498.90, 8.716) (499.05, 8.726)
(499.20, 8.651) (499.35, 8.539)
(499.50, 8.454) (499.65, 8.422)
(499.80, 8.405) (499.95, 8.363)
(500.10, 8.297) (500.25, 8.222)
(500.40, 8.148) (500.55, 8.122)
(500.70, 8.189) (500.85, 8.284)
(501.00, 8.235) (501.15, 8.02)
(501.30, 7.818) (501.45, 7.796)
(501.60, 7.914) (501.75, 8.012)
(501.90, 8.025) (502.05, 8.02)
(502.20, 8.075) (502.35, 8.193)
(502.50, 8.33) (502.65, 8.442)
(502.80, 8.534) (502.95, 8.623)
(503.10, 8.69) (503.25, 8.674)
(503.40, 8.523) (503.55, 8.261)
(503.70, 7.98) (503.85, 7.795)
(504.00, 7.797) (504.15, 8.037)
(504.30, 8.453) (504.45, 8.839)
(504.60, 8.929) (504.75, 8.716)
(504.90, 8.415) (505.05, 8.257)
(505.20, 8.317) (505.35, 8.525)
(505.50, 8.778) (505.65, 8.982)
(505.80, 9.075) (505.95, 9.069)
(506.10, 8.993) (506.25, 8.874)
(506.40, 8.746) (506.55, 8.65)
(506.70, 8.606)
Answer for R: 0.195 nm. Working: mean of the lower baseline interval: 8.46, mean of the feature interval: 8.02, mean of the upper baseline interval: 8.71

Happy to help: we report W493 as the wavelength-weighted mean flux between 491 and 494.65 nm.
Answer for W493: 8.51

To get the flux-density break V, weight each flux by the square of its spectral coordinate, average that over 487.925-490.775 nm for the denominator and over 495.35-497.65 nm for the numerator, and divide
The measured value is 1.0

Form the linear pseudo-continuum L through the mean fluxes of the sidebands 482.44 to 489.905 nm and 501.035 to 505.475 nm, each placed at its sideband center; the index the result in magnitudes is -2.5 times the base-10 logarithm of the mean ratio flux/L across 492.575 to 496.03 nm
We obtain -0.04 mag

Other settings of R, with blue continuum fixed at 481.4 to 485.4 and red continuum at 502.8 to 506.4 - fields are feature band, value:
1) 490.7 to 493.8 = 0.099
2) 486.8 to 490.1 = 0.090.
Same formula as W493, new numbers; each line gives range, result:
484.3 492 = 8.3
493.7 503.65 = 8.46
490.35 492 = 8.27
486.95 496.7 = 8.48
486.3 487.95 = 8.1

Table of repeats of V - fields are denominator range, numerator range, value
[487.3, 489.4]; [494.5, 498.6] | 1.05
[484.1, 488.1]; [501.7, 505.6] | 1.10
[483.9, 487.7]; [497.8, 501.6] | 1.07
